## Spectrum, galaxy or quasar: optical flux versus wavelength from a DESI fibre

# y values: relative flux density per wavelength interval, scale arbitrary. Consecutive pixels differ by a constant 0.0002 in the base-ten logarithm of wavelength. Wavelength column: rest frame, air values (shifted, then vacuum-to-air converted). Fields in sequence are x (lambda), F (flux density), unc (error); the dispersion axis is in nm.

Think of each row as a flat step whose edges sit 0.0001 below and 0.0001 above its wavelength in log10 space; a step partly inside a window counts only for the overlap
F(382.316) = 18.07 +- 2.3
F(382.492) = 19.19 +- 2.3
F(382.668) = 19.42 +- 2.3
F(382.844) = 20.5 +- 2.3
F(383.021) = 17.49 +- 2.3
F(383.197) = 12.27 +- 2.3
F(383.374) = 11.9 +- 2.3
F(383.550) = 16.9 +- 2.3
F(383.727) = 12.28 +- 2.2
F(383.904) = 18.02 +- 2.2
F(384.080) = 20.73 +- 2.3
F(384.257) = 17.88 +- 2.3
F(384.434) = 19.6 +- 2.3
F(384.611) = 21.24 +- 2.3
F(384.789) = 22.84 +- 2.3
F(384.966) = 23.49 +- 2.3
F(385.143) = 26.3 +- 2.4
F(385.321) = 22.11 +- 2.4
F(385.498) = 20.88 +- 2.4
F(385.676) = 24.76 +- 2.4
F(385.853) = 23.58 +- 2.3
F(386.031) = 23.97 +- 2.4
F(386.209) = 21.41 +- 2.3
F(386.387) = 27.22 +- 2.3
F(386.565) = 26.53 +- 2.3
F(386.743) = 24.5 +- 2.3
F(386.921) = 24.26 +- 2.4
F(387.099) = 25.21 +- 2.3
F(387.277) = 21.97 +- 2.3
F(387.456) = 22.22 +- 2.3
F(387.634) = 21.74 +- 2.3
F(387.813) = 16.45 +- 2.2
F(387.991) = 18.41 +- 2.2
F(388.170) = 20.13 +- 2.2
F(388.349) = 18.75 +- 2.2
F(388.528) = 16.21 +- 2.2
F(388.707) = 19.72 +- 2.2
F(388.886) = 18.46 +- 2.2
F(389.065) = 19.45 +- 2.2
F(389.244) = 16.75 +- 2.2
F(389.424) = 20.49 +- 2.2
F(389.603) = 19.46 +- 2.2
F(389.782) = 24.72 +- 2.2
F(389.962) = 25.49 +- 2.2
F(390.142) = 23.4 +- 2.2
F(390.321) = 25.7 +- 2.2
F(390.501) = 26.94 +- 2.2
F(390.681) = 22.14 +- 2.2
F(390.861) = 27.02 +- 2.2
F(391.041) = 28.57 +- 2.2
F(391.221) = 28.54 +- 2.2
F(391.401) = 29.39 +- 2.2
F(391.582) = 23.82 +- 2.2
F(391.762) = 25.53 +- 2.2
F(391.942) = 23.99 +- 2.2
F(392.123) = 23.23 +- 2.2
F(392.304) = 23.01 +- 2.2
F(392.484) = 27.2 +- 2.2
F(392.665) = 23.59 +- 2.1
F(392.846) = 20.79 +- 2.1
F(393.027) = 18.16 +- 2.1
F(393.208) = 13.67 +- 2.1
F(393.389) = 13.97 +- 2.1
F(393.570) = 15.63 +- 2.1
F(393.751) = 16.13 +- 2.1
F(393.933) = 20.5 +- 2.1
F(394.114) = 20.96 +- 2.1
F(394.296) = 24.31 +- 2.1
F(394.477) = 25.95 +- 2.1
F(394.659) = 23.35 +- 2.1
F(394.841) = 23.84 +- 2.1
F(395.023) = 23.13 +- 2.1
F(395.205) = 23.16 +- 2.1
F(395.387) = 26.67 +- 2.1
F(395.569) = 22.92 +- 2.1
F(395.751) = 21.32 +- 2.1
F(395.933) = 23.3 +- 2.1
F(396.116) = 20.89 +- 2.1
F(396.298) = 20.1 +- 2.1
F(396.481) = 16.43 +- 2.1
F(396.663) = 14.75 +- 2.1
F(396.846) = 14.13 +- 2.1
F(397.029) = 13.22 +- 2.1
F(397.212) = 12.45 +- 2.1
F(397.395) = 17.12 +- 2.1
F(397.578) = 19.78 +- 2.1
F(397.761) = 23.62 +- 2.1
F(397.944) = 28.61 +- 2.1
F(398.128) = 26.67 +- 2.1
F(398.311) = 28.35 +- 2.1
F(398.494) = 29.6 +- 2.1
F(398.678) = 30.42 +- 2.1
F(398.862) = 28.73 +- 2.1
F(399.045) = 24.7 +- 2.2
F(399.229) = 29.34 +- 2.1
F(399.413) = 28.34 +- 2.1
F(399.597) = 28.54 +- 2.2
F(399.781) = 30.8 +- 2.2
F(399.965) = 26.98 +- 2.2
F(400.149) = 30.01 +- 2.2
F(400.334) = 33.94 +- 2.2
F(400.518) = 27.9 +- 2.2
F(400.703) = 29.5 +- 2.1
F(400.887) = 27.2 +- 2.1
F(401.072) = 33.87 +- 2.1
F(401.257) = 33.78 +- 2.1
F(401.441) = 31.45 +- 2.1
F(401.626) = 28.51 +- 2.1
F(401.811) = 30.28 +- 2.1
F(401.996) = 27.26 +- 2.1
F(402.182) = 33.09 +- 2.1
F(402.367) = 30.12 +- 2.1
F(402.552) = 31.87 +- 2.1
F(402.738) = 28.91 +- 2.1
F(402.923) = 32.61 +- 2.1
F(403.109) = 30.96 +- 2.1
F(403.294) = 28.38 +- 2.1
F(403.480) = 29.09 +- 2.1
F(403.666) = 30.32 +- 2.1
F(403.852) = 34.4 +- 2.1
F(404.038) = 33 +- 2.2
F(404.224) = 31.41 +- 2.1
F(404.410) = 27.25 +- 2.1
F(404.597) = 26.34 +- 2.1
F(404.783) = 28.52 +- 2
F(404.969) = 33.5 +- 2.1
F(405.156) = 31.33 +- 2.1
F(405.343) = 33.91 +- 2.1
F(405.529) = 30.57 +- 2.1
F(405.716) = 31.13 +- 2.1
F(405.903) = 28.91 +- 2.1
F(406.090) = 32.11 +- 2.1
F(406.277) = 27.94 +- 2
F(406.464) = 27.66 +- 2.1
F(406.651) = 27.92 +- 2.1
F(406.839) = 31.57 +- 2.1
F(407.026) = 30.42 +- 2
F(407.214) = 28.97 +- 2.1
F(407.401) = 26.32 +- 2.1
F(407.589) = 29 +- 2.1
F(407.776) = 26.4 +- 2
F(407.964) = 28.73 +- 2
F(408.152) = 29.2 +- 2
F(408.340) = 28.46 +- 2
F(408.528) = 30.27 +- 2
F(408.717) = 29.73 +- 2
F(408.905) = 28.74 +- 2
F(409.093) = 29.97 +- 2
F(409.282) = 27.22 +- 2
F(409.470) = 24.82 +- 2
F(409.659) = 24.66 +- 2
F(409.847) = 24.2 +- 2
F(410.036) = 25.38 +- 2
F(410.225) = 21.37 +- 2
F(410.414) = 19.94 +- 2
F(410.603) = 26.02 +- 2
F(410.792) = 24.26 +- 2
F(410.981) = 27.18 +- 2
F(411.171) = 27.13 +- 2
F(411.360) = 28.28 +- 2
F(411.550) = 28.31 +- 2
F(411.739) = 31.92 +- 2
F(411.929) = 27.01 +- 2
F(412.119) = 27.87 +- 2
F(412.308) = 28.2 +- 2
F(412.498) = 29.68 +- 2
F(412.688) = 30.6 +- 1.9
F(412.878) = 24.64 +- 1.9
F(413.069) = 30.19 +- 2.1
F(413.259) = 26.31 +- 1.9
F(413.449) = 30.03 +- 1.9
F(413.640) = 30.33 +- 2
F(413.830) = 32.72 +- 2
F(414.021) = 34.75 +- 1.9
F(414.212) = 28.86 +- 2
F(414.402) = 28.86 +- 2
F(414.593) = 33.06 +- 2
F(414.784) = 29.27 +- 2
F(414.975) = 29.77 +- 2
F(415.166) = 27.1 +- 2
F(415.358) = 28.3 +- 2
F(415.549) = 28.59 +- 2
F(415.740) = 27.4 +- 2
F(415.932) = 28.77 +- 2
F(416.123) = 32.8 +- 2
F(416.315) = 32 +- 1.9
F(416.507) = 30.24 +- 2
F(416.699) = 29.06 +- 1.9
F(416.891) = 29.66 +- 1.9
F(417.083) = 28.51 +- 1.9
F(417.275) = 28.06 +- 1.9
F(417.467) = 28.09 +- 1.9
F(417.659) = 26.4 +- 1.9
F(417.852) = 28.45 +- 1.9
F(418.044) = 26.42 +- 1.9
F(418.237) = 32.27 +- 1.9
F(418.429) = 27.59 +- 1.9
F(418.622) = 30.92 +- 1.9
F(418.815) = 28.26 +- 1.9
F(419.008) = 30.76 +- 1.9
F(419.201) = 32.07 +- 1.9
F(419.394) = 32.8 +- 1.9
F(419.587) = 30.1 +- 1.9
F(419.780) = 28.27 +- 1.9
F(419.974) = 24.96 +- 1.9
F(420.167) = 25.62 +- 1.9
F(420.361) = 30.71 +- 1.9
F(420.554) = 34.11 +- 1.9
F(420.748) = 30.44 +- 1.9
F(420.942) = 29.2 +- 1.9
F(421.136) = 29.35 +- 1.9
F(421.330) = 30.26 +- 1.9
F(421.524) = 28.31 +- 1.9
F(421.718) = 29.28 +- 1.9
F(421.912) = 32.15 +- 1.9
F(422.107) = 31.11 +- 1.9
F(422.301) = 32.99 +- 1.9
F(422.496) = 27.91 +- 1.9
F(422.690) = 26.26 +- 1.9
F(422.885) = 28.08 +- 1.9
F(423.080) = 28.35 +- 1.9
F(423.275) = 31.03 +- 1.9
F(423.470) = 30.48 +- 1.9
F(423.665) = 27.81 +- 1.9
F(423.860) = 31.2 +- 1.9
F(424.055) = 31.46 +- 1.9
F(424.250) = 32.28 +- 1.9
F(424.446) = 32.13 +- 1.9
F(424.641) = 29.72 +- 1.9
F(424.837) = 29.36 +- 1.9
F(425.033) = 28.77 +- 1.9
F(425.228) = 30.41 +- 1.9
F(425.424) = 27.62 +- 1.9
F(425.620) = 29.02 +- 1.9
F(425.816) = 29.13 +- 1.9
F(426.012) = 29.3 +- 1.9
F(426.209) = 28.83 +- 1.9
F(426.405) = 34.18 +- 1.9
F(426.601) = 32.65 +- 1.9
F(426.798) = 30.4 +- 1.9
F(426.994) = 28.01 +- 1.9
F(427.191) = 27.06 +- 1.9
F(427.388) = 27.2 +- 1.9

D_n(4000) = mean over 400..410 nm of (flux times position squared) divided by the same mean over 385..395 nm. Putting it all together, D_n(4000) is 1.4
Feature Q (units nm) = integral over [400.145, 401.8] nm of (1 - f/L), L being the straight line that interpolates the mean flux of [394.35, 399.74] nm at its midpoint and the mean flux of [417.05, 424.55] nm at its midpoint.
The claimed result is -0.44 nm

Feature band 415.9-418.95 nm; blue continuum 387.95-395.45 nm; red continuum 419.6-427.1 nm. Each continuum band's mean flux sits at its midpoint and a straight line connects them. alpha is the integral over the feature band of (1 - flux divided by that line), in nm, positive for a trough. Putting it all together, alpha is -0.10 nm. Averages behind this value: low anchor 22.2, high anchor 29.8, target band 29.2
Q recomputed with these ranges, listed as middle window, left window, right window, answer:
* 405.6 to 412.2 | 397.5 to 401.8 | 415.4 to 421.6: 0.32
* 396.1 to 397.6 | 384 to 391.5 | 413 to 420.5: 0.52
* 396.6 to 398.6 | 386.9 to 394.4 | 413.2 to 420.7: 0.25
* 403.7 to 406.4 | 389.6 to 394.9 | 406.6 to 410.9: -0.47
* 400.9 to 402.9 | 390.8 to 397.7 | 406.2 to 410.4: -0.50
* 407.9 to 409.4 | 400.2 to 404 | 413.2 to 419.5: 0.06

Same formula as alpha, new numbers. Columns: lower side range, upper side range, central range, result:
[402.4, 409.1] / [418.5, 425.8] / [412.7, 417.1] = 0.03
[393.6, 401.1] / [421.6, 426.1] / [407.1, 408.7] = -0.13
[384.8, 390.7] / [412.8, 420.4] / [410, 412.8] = 0.12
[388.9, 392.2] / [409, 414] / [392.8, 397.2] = 0.89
